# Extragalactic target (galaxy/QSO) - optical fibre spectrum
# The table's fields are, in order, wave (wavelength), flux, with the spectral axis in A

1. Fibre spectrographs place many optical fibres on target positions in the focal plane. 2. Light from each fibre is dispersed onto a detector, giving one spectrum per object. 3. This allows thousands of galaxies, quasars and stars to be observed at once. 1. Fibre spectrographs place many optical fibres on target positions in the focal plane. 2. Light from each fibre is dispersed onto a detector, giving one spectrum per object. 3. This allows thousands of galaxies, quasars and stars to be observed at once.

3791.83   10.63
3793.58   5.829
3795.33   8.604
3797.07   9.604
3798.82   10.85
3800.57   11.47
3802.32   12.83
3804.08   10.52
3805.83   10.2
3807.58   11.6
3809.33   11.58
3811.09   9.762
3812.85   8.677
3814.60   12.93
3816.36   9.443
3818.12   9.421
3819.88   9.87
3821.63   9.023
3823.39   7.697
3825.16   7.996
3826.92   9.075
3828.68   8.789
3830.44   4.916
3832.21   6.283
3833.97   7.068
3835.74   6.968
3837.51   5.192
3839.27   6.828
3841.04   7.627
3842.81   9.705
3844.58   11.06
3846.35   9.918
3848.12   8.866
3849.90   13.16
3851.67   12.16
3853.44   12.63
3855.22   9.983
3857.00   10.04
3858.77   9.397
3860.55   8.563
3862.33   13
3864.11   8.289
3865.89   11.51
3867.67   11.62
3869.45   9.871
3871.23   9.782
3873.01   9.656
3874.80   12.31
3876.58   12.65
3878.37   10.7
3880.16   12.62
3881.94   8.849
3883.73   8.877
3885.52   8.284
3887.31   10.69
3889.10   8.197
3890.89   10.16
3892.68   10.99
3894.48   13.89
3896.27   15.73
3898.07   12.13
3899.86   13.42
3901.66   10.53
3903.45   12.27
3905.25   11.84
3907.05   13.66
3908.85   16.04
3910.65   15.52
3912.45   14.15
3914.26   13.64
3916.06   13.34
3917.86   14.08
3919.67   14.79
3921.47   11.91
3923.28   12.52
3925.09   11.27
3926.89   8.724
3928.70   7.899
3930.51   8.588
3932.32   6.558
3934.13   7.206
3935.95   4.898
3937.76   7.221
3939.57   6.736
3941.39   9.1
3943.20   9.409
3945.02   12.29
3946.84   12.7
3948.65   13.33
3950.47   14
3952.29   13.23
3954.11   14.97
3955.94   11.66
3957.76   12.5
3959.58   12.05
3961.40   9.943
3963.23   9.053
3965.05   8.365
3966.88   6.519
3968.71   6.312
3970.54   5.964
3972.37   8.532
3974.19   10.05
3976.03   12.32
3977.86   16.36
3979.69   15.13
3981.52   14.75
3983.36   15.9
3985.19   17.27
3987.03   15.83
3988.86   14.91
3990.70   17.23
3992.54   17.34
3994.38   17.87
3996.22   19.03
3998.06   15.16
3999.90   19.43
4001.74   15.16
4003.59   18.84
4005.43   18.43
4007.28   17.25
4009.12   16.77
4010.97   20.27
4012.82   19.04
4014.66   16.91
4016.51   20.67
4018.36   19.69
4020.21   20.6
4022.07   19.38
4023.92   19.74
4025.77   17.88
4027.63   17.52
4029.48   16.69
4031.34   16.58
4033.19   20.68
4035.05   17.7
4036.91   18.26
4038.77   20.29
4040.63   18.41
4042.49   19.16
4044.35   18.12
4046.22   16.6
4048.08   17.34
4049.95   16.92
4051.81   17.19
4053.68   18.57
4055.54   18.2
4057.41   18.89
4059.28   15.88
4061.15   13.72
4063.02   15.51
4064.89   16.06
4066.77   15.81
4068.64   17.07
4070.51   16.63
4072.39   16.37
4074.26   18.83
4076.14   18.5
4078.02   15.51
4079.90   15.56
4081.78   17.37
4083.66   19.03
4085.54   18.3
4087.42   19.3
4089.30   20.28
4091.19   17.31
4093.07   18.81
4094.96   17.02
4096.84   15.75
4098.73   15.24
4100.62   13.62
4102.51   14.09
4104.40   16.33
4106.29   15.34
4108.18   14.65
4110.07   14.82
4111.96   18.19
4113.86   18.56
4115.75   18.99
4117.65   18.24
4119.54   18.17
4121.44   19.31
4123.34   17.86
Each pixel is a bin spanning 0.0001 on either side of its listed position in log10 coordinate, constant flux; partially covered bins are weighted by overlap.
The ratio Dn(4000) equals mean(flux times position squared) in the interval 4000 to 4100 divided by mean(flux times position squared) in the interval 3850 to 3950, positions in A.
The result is 1.73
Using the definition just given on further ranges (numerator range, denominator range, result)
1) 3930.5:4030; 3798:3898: 1.50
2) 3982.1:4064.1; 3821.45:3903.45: 1.93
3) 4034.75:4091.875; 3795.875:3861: 2.07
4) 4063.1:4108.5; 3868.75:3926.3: 1.53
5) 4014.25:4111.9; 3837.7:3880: 1.86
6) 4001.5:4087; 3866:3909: 1.69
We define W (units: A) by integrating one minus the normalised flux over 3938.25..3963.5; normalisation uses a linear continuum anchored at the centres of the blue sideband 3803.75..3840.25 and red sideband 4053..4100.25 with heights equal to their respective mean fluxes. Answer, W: 2.9 A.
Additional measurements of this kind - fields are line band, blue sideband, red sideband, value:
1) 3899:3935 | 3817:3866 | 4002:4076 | 1.3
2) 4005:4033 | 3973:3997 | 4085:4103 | -4.4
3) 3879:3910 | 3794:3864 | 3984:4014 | 2.3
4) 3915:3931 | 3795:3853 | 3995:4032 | 2.8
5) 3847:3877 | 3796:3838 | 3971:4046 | 1.0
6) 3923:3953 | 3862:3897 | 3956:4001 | 6.4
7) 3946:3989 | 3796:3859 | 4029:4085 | 6.7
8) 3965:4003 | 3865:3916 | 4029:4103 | 2.2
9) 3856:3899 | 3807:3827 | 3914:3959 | -1.7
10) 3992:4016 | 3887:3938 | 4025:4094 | -4.0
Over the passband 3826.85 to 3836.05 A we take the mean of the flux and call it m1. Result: 7.03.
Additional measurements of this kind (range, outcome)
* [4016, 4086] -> 17.7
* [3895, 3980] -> 11.2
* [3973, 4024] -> 17.1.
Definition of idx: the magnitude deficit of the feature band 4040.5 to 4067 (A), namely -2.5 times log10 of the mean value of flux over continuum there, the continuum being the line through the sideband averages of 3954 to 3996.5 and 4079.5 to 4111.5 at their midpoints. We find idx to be -0.12 mag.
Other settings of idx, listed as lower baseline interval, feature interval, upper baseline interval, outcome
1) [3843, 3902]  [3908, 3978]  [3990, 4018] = 0.321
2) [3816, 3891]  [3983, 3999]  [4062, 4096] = -0.171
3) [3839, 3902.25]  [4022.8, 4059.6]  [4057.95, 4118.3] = -0.170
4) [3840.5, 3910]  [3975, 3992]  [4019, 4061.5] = 0.011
